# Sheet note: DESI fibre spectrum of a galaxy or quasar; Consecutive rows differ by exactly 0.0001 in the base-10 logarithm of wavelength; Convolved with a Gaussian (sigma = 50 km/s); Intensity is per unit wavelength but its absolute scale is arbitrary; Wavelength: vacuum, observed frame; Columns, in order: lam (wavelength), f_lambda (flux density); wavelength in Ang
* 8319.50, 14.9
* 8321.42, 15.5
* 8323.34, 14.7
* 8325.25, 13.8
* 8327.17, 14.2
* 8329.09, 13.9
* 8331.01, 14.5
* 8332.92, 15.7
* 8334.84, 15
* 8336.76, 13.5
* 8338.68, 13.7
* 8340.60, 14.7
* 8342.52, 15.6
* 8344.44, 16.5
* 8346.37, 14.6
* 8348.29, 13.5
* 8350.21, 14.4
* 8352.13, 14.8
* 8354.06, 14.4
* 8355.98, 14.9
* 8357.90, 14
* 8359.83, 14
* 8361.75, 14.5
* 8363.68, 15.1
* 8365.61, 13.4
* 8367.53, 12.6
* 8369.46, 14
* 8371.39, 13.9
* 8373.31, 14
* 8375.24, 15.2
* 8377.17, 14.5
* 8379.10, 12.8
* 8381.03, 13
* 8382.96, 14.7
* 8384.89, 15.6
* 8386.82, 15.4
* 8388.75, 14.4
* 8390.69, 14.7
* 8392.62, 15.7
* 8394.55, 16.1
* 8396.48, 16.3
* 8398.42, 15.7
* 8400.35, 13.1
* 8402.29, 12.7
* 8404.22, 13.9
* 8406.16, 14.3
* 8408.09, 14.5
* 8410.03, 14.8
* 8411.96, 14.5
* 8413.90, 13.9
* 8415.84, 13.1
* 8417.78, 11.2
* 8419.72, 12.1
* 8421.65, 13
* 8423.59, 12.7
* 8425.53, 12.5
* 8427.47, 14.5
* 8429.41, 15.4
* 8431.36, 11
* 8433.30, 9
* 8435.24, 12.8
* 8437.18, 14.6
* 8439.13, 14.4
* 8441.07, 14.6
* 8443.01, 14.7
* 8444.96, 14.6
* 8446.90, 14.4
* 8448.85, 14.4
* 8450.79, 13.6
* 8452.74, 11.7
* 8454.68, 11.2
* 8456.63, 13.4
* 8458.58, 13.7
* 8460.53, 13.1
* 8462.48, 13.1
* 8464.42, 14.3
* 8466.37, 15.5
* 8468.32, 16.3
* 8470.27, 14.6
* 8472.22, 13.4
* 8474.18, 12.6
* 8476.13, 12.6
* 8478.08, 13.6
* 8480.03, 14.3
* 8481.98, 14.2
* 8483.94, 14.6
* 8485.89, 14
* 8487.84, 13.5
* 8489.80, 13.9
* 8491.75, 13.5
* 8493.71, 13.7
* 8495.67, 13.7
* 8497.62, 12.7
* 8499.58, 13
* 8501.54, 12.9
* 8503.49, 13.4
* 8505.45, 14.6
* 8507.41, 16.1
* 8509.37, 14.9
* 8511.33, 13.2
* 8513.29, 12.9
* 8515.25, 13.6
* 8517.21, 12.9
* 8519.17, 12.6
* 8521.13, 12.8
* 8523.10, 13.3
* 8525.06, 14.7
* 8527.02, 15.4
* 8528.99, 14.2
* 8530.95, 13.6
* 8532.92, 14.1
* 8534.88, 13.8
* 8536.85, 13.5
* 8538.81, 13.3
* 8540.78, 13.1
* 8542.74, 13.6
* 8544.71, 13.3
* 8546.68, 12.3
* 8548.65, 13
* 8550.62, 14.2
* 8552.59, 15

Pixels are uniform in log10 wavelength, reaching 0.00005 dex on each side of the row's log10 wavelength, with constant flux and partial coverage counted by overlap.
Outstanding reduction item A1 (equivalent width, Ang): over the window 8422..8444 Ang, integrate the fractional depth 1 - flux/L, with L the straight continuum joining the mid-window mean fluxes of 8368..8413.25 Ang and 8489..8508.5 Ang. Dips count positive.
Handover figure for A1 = 1.4 Ang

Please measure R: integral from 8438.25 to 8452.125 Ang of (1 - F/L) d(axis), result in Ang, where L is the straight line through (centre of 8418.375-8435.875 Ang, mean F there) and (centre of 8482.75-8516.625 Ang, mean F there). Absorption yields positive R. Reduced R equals -1.6 Ang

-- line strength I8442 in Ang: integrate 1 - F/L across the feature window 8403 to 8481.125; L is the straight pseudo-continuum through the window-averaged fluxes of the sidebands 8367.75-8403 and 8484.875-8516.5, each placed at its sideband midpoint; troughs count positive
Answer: 3.2 Ang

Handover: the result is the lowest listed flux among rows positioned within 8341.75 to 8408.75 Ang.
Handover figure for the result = 12.6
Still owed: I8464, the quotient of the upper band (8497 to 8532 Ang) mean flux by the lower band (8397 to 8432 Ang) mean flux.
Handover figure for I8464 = 1.01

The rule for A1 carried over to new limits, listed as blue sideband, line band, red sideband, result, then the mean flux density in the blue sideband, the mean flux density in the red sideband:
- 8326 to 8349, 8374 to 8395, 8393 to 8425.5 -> -0.85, 14.6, 13.9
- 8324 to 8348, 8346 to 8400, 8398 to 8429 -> -1.55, 14.6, 13.5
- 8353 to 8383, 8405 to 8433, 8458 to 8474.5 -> 1.58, 14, 14.1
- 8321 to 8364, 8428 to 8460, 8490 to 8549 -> 1.50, 14.6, 13.6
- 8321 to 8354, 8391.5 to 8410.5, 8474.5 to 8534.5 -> -0.58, 14.6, 13.7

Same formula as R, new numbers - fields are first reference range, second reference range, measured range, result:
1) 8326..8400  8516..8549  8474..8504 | 0.5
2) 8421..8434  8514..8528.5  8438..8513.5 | -4.0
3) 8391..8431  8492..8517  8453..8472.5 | 0.0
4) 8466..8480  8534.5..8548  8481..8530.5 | -0.4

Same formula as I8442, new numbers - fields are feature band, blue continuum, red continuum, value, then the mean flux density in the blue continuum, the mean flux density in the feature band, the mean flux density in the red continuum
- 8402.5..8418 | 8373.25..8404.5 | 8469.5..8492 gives 0.6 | 14.6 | 13.8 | 13.7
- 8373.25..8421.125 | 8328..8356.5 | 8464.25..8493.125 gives 0.5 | 14.6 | 14.2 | 14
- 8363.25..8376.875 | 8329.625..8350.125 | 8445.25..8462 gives 0.3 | 14.7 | 14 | 13.2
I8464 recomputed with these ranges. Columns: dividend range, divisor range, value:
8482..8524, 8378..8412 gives 0.93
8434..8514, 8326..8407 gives 0.95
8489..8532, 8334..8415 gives 0.95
